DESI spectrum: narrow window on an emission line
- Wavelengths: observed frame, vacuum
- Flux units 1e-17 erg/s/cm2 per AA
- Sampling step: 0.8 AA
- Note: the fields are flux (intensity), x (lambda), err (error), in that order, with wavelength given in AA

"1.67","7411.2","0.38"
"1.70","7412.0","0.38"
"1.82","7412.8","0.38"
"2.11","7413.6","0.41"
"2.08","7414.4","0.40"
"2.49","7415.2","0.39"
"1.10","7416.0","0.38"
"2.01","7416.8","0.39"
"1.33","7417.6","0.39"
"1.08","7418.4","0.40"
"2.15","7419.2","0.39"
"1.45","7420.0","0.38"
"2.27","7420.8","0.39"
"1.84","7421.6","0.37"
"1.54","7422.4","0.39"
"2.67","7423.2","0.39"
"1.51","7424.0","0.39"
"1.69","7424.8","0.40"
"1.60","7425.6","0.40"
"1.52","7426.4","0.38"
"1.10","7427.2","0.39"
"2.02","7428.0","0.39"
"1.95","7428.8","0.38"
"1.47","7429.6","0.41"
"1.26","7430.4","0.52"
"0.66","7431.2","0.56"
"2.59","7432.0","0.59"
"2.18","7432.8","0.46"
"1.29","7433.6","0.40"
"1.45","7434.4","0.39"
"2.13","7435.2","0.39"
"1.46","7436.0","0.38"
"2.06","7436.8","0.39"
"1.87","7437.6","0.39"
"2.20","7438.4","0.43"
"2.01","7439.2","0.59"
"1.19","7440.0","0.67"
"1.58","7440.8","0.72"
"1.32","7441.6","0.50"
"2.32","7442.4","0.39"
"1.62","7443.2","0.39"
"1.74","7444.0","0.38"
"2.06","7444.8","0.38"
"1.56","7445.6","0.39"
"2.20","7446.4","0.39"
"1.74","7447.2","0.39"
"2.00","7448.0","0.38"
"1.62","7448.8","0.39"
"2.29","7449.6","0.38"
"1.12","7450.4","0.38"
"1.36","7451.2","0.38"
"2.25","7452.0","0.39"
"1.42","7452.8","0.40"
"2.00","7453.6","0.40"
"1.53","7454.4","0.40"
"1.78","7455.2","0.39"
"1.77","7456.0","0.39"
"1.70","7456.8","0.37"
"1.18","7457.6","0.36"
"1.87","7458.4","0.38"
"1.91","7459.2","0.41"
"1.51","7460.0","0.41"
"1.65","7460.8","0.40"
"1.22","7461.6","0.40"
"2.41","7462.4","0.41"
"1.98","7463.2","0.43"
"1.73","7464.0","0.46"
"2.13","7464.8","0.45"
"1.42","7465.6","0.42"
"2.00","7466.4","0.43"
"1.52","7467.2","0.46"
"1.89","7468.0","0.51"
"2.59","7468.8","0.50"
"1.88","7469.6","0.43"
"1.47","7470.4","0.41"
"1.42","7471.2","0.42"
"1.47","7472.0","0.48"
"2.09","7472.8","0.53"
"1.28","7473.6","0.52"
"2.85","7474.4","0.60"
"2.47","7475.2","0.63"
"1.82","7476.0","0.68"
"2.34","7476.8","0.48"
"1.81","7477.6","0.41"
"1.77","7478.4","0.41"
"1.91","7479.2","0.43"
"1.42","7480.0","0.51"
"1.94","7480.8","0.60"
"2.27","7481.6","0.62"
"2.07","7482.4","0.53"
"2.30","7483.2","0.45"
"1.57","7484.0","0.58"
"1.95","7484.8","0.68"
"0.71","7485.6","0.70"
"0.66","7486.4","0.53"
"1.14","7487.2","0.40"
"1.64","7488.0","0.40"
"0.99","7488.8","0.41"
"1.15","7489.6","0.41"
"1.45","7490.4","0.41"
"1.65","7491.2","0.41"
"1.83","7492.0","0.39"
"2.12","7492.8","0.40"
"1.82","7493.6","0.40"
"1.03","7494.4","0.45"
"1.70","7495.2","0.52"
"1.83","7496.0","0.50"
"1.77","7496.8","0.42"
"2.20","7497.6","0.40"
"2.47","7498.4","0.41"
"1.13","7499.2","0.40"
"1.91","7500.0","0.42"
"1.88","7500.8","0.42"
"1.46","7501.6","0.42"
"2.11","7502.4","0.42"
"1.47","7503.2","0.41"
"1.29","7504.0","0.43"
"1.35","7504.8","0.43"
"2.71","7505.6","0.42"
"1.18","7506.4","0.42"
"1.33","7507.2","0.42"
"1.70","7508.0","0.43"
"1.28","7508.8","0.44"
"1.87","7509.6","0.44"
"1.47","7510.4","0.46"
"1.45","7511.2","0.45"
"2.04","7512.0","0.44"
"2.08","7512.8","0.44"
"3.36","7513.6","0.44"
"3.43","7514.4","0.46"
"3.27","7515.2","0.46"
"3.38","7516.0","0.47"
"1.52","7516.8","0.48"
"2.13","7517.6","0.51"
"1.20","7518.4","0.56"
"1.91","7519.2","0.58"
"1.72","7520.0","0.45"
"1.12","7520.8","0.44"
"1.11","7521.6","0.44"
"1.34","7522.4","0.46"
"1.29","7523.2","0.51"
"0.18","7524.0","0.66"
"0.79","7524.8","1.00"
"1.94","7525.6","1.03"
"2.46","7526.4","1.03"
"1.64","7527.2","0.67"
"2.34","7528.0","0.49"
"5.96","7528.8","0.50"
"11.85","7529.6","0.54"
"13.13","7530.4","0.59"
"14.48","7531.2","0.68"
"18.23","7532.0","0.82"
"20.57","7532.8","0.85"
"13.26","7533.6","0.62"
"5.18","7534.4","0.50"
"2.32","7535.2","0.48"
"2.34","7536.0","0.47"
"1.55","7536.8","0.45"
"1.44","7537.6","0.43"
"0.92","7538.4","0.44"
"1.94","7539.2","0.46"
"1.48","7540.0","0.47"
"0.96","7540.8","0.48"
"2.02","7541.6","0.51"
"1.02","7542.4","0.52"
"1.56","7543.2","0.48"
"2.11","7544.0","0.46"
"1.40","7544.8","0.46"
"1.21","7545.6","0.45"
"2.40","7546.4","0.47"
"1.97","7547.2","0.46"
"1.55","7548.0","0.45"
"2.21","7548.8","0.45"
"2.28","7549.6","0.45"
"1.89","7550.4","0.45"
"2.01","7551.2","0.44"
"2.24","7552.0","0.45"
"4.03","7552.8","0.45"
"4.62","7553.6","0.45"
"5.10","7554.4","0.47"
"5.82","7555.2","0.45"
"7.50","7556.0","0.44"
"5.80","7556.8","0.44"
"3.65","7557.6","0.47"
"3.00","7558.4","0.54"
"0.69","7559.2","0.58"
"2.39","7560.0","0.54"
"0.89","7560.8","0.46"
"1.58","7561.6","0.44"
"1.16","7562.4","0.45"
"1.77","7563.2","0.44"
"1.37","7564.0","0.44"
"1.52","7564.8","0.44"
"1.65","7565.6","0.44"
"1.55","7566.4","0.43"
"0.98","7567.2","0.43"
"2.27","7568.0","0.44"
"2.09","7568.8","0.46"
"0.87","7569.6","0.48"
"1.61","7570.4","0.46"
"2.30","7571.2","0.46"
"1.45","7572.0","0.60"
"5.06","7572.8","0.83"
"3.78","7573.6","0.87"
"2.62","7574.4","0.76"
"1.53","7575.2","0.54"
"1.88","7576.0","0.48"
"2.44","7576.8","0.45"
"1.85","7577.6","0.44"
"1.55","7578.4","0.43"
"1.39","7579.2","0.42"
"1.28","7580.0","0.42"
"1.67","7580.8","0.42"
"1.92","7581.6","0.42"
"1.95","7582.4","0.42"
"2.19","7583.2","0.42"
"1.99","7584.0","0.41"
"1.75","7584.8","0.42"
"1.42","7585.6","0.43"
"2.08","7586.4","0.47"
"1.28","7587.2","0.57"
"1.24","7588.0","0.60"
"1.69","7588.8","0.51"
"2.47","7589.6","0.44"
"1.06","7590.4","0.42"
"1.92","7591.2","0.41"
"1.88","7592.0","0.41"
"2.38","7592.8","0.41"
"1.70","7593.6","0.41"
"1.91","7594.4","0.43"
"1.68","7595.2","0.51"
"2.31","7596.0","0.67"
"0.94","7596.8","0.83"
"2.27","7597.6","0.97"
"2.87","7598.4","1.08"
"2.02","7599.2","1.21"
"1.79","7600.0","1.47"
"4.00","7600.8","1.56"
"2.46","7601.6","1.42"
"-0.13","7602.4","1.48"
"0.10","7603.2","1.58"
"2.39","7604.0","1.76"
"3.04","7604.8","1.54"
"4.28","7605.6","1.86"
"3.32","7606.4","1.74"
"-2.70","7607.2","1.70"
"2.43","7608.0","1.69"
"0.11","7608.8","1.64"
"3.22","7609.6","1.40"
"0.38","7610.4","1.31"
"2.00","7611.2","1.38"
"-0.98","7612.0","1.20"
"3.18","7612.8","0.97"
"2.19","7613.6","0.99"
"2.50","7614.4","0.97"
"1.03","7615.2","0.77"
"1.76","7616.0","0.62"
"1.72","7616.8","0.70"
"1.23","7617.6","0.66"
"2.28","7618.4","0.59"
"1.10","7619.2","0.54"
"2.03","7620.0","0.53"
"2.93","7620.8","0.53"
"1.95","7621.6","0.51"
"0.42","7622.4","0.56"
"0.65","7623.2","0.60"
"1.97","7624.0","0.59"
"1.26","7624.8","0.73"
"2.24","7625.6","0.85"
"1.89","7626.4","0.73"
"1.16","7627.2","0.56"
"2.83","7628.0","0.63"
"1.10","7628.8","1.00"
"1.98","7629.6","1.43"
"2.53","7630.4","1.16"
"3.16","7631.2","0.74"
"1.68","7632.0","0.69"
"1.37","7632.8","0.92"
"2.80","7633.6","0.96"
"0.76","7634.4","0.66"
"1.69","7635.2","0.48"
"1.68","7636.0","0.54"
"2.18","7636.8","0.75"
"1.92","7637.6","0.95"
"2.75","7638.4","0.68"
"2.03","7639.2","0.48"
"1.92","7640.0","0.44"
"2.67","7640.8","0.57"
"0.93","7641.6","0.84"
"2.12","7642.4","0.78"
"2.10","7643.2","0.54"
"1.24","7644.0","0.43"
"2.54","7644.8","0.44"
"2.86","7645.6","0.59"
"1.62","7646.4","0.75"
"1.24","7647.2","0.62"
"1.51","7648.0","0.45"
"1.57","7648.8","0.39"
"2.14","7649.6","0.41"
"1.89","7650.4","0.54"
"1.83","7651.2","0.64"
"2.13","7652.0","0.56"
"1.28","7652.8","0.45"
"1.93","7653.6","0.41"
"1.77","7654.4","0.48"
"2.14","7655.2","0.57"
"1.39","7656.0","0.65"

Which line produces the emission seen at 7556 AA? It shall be [N II] 6583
